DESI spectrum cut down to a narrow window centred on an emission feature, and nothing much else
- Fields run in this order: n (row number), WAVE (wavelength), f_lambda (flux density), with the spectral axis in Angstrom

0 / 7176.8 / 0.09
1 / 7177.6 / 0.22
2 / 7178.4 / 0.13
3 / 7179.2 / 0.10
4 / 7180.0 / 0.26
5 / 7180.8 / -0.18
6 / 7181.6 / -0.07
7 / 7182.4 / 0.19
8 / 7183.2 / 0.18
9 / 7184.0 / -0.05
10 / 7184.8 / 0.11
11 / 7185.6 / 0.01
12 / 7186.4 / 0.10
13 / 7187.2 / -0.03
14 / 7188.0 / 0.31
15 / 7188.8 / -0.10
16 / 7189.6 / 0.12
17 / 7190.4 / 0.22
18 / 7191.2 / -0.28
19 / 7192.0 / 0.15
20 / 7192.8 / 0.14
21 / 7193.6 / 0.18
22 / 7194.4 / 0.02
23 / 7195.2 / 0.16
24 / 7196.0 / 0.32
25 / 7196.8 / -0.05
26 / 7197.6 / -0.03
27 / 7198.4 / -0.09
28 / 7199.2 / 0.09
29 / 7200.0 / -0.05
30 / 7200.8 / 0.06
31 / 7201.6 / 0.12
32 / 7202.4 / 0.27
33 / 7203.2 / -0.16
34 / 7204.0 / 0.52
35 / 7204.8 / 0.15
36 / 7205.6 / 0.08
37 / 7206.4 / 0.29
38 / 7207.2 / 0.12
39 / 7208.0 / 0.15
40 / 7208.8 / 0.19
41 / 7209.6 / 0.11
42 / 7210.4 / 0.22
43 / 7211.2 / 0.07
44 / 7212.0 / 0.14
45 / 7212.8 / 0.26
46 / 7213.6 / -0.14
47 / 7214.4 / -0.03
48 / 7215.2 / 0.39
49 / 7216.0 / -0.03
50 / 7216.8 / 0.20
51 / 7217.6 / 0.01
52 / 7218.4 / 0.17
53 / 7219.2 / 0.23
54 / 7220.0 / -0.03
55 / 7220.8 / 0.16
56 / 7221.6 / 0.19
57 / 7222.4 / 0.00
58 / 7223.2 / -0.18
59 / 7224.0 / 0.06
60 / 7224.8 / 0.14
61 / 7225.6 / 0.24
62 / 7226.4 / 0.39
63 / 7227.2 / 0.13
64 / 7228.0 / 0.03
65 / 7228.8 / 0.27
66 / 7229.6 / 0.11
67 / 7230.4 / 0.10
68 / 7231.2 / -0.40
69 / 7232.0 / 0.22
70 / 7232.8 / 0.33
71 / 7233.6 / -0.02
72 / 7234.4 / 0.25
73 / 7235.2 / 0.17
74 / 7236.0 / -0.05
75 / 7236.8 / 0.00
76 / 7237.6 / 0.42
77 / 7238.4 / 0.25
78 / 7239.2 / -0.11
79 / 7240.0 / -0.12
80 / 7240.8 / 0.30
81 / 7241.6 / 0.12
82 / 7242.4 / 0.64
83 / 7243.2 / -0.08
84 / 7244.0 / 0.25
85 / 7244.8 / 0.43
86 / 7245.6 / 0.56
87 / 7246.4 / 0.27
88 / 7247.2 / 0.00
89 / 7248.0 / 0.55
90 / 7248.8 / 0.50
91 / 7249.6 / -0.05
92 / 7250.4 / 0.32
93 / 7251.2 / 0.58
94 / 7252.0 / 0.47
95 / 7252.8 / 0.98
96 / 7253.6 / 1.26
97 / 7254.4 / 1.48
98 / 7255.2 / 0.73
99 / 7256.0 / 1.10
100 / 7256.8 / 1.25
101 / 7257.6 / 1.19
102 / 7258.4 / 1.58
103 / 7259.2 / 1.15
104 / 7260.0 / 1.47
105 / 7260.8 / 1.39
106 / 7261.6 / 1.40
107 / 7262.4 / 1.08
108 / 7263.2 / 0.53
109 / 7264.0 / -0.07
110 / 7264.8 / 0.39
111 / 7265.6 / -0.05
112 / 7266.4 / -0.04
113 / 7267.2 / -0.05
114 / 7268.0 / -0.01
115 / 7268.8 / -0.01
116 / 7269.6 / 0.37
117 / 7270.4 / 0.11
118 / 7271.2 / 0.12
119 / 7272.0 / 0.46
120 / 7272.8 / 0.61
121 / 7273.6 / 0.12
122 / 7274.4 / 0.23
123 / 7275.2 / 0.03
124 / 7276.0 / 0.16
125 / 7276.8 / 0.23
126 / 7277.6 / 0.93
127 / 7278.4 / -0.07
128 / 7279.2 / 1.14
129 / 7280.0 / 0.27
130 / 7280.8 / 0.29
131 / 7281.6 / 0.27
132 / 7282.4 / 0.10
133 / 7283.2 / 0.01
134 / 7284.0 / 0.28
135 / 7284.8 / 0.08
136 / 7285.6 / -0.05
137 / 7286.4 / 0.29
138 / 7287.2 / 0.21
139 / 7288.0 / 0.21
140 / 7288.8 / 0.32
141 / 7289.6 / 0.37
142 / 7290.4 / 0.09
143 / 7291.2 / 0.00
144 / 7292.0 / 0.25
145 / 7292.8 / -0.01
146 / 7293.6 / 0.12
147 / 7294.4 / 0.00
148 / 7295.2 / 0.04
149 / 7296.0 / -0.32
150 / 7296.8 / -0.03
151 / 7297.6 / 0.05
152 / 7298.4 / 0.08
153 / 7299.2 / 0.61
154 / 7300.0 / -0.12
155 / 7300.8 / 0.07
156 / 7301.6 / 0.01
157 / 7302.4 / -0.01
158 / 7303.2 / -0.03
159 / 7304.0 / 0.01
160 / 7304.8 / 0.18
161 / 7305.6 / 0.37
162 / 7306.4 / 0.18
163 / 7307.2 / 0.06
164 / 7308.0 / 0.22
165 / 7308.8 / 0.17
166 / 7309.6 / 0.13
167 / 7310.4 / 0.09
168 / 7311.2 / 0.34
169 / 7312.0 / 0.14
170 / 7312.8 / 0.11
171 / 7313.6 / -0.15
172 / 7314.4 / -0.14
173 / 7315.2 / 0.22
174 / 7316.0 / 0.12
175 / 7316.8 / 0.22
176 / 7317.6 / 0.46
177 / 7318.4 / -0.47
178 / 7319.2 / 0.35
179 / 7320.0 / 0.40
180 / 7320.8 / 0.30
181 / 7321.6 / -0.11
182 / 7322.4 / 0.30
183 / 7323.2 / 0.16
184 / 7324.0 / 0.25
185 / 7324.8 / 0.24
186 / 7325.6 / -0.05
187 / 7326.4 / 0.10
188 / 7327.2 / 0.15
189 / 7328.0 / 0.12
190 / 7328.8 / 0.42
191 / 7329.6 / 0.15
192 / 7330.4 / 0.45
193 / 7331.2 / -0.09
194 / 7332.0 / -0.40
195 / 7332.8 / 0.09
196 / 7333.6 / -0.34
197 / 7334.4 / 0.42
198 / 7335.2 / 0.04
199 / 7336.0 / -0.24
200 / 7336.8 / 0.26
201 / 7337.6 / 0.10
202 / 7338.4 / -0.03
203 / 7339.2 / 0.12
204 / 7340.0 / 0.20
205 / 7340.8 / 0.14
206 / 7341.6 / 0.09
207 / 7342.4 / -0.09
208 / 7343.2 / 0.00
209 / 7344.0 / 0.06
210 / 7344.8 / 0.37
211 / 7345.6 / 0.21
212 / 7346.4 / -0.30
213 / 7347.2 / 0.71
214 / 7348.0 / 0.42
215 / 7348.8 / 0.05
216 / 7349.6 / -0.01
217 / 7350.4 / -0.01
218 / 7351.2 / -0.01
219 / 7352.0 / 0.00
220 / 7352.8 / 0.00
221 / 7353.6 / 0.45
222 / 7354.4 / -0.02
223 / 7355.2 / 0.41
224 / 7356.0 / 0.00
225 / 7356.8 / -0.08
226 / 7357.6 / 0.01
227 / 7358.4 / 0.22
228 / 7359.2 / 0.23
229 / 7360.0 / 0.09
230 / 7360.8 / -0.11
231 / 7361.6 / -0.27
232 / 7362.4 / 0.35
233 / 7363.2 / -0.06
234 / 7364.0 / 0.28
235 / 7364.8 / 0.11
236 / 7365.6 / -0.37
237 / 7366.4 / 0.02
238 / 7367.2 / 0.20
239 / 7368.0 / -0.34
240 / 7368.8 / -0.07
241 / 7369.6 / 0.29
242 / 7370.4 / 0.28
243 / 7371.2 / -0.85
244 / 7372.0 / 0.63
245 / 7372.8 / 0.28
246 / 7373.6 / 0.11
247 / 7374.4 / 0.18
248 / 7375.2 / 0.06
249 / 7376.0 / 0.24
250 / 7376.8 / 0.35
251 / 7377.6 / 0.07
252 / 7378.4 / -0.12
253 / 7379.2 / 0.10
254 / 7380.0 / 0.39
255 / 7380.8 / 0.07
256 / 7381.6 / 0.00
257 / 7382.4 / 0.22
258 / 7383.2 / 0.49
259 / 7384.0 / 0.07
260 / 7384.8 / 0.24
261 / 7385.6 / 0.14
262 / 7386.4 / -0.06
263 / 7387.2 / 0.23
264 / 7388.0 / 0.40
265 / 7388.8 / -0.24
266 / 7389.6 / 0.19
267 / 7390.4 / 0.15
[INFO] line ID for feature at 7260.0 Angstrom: [O II]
